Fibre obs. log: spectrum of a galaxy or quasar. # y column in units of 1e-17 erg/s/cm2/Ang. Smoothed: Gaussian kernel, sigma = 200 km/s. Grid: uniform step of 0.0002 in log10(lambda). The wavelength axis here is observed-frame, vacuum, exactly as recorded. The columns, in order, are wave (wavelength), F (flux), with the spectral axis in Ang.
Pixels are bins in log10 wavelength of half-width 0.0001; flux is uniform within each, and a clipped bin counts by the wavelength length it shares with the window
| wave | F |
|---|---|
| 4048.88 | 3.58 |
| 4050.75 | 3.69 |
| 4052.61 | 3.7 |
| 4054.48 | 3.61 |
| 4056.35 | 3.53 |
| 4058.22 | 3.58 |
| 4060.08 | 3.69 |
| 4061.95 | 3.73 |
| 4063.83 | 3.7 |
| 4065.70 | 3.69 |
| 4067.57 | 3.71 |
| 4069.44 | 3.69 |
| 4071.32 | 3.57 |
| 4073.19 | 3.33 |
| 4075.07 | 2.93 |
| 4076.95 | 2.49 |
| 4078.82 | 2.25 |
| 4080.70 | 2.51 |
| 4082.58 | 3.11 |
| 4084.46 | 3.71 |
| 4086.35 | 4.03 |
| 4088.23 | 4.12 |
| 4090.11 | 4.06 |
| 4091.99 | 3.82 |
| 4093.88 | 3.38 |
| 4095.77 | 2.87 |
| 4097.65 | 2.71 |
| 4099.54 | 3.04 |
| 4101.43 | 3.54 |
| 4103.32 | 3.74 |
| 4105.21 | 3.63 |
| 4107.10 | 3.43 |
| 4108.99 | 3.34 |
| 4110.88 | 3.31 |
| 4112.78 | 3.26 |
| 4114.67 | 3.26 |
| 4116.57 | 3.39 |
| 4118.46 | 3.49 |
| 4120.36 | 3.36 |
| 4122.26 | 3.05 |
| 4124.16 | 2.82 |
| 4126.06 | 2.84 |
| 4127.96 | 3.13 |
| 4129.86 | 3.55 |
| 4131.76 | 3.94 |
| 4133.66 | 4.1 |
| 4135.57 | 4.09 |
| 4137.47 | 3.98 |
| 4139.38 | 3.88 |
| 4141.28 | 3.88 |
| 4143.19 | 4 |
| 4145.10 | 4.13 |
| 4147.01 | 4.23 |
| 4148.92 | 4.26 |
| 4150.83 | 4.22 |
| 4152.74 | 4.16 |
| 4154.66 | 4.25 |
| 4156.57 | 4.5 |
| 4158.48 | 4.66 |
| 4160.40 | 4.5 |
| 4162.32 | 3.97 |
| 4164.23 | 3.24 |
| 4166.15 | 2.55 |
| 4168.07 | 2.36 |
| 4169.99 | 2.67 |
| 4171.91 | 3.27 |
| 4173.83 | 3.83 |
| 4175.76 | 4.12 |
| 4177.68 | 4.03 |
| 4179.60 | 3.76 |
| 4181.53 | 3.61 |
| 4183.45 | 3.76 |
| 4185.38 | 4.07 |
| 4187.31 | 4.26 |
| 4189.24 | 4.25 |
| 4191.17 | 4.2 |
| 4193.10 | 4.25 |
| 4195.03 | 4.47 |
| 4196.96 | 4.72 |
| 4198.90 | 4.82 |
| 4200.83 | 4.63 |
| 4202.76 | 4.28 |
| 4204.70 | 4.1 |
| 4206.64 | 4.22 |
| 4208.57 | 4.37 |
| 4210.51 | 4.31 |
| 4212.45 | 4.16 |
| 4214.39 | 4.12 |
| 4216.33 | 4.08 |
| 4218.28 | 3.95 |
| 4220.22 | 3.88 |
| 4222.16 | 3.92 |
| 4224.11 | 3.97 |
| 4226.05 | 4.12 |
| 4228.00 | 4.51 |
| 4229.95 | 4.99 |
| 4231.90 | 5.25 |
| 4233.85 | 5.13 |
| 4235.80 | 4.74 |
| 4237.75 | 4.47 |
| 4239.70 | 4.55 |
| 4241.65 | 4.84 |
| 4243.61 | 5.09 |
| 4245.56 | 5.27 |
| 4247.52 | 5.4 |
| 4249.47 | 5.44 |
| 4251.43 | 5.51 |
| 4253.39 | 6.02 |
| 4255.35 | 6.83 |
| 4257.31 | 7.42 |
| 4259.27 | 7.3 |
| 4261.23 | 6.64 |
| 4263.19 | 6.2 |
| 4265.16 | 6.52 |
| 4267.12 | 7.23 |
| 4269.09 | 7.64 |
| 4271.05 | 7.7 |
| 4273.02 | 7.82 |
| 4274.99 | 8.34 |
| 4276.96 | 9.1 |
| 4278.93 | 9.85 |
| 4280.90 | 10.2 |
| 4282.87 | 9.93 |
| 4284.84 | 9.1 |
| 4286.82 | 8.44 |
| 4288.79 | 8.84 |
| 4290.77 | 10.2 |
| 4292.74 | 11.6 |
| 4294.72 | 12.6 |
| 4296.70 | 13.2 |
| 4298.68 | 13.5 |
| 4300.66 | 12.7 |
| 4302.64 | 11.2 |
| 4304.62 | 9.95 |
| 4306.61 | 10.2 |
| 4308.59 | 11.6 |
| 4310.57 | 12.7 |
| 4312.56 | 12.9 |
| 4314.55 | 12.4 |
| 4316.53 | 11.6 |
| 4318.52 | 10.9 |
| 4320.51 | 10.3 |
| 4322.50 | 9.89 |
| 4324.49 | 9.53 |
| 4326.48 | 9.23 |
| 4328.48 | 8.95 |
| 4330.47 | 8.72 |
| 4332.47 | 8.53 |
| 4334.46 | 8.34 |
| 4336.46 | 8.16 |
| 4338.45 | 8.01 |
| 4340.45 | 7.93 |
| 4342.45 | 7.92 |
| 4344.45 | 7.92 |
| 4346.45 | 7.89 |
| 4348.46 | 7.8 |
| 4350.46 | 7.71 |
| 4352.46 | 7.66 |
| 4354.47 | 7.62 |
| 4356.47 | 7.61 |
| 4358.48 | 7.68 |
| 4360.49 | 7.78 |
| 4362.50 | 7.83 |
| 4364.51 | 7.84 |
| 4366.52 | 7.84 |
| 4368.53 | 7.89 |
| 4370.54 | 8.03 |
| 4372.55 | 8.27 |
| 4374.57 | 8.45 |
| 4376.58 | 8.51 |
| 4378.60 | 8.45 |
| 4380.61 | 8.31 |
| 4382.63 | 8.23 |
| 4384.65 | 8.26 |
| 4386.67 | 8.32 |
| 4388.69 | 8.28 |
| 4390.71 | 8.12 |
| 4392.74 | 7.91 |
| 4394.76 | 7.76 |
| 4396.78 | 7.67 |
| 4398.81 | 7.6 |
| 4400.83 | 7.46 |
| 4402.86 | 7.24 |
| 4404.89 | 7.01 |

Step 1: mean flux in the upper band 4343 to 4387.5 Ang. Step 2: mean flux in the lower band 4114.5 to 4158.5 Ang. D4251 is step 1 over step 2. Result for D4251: 2.1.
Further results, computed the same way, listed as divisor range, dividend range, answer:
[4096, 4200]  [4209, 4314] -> 2.00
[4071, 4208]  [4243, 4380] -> 2.37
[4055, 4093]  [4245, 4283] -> 2.10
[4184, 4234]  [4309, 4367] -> 2.07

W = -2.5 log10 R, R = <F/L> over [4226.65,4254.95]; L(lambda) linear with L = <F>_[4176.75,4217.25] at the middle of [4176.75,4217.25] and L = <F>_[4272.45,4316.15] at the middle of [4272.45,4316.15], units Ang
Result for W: 0.368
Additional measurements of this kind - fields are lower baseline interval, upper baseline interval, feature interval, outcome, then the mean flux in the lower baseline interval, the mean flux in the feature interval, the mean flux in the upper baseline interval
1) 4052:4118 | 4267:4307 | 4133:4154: 0.29 mag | 3.41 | 4.09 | 10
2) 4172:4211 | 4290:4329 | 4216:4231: 0.41 mag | 4.18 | 4.19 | 11.3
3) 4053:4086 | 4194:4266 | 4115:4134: 0.17 mag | 3.36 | 3.34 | 4.98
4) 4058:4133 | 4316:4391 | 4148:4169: 0.18 mag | 3.37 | 3.88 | 8.41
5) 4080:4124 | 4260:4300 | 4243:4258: 0.38 mag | 3.39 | 5.86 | 9.25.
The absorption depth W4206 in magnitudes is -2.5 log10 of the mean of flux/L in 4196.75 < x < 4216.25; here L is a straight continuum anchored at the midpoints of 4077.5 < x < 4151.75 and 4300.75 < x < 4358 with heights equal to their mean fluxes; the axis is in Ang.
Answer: 0.36 mag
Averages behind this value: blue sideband 3.52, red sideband 9.43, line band 4.35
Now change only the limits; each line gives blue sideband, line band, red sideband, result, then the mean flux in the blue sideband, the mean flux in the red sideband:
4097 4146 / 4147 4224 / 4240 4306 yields 0.34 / 3.5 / 8.39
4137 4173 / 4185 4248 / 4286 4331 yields 0.43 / 3.82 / 11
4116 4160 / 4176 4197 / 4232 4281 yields 0.20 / 3.84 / 6.53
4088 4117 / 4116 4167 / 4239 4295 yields 0.16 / 3.41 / 7.6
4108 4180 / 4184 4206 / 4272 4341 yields 0.29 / 3.67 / 10.2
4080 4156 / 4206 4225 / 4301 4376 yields 0.42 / 3.6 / 9.07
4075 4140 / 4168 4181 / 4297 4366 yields 0.43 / 3.38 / 9.45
